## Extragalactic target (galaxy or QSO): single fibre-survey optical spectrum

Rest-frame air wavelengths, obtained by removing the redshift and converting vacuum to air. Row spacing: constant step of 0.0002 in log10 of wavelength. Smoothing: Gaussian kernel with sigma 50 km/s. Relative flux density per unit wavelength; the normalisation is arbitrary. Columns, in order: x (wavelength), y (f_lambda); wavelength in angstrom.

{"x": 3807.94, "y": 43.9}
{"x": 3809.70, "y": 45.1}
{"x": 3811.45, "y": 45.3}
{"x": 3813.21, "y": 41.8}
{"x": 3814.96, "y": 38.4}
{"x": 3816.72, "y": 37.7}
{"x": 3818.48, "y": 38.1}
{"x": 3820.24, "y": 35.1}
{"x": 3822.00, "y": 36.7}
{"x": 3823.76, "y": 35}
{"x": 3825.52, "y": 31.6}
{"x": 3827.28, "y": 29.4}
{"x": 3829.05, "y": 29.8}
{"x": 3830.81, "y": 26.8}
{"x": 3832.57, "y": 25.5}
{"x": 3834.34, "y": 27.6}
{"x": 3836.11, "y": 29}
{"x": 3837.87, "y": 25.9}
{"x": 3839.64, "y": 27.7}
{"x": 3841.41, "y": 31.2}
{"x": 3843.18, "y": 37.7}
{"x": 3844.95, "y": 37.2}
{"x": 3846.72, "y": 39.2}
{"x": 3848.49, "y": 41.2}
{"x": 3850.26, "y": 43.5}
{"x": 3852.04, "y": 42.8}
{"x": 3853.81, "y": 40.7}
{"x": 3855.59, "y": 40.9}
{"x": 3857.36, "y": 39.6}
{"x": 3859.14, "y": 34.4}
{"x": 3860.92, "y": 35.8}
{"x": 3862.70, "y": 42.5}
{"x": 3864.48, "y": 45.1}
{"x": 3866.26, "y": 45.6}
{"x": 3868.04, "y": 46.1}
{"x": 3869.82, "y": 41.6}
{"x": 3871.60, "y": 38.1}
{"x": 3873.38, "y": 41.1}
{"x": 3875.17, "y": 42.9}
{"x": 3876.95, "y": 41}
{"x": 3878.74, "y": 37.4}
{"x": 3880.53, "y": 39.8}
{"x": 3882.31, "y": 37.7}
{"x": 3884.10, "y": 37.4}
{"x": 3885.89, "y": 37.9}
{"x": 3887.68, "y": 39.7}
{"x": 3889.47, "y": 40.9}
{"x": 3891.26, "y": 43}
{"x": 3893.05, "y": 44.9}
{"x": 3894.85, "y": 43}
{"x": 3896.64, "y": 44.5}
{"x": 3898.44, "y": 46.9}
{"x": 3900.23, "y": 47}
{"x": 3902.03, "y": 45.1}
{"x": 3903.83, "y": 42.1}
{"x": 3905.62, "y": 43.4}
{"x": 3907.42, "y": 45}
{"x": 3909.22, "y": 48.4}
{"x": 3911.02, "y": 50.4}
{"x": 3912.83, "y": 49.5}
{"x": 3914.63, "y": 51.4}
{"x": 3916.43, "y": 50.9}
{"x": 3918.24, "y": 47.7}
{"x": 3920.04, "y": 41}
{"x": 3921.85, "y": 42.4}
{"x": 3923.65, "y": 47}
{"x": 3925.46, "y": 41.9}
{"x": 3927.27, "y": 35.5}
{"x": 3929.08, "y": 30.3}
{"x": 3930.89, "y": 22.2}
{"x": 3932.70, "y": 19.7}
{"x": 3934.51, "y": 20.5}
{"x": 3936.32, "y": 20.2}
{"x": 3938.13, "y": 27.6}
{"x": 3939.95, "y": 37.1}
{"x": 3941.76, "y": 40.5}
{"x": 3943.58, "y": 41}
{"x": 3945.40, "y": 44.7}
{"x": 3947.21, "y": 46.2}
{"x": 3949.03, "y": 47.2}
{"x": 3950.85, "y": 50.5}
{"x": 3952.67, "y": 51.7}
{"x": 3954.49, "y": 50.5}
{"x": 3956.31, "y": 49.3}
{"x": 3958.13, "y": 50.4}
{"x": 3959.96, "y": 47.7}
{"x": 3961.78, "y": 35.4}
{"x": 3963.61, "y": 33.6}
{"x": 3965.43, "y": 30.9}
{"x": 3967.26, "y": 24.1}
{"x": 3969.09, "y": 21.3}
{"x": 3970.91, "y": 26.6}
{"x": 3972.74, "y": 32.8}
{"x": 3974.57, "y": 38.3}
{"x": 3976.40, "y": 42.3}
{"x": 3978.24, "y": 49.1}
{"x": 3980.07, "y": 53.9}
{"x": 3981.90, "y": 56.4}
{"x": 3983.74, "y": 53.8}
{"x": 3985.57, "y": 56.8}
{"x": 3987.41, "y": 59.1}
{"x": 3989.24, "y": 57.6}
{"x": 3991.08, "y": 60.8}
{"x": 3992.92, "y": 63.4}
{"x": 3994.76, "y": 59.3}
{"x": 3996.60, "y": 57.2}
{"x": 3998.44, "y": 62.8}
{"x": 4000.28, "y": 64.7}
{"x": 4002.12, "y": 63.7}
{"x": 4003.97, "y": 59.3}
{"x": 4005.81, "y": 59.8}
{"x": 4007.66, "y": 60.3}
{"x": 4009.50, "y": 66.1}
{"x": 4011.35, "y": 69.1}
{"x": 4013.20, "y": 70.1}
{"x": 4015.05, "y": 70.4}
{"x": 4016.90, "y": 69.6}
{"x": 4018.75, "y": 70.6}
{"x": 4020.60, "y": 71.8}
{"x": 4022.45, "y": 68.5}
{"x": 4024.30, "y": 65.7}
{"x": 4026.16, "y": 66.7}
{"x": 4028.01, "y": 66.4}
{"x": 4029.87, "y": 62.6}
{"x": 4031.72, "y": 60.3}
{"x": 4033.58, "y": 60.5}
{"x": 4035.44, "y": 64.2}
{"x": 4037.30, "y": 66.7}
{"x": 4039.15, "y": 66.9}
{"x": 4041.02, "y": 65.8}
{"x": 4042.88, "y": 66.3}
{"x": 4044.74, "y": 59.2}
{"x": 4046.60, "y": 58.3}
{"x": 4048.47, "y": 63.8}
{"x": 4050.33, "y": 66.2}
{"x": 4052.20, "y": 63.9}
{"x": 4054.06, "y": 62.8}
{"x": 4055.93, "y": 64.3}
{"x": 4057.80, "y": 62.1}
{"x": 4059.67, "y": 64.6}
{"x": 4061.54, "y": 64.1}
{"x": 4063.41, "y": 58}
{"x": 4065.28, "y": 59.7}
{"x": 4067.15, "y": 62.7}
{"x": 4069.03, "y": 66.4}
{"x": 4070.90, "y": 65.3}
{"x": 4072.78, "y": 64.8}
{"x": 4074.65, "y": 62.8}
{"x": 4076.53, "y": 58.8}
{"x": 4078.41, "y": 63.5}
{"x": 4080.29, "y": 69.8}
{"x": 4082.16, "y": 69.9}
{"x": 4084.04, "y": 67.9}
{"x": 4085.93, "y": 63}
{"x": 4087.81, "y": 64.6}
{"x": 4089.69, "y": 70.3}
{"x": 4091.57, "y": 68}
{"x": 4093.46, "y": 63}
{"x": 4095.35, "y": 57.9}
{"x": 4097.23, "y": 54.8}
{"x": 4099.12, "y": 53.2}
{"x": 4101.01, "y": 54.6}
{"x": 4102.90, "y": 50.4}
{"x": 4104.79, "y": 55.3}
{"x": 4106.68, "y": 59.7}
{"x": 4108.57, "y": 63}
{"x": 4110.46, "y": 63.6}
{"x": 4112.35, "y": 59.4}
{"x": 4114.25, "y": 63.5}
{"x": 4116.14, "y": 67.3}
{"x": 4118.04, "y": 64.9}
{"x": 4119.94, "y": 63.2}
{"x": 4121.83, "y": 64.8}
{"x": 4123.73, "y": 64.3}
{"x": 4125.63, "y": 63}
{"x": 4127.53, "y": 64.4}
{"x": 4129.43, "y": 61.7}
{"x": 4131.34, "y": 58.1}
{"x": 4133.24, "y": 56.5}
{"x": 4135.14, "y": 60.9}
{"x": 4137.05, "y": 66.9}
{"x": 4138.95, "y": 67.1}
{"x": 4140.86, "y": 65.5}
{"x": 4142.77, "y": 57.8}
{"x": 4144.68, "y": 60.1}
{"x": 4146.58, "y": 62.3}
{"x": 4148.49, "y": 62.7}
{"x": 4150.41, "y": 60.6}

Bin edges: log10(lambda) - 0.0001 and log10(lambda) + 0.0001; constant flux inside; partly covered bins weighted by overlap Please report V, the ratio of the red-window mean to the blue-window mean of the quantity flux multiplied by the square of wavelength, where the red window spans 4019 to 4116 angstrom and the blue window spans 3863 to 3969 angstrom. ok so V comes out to 1.66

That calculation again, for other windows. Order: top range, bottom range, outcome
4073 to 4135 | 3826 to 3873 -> 1.94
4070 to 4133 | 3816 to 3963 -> 1.75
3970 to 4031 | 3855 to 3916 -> 1.47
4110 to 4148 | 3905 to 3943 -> 1.80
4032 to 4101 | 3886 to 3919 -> 1.51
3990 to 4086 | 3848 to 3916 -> 1.63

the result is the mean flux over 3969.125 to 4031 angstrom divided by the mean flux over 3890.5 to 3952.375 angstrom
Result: 1.43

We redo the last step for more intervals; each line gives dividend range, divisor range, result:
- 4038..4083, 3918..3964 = 1.62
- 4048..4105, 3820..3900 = 1.65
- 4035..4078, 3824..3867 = 1.79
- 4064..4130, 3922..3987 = 1.58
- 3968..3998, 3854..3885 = 1.22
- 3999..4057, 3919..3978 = 1.74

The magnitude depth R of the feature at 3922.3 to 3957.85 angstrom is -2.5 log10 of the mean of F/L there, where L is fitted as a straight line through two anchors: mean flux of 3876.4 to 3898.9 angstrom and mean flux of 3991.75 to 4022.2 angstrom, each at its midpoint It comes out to 0.325 mag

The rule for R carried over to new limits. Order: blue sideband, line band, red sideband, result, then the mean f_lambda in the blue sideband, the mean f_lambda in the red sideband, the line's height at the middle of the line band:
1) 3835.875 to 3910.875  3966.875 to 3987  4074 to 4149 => 0.18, 40.6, 62.2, 50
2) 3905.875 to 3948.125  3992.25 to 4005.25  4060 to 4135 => -0.25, 39.2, 62.2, 48.9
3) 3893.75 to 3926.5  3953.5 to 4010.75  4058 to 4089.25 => 0.09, 45.9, 64.2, 54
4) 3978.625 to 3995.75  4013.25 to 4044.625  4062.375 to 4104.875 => -0.12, 57.6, 62.1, 59.6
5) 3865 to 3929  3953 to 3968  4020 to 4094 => 0.25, 43.2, 64.5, 51.7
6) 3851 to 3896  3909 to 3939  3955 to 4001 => 0.16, 40.8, 47.5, 44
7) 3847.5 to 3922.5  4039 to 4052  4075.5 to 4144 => -0.12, 42.9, 62.2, 56.7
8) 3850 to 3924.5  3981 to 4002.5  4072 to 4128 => -0.14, 43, 62.4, 52.6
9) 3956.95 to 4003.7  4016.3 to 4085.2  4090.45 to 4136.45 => -0.18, 48.3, 60.7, 54.9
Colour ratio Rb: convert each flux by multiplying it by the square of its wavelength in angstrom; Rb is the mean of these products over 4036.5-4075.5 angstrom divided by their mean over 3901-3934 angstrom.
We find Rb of 1.64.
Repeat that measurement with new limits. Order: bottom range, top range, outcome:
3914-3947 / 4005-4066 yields 1.85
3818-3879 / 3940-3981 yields 1.19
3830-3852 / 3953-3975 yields 1.19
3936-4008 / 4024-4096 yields 1.41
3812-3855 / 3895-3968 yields 1.24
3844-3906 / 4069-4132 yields 1.69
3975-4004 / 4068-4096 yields 1.19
